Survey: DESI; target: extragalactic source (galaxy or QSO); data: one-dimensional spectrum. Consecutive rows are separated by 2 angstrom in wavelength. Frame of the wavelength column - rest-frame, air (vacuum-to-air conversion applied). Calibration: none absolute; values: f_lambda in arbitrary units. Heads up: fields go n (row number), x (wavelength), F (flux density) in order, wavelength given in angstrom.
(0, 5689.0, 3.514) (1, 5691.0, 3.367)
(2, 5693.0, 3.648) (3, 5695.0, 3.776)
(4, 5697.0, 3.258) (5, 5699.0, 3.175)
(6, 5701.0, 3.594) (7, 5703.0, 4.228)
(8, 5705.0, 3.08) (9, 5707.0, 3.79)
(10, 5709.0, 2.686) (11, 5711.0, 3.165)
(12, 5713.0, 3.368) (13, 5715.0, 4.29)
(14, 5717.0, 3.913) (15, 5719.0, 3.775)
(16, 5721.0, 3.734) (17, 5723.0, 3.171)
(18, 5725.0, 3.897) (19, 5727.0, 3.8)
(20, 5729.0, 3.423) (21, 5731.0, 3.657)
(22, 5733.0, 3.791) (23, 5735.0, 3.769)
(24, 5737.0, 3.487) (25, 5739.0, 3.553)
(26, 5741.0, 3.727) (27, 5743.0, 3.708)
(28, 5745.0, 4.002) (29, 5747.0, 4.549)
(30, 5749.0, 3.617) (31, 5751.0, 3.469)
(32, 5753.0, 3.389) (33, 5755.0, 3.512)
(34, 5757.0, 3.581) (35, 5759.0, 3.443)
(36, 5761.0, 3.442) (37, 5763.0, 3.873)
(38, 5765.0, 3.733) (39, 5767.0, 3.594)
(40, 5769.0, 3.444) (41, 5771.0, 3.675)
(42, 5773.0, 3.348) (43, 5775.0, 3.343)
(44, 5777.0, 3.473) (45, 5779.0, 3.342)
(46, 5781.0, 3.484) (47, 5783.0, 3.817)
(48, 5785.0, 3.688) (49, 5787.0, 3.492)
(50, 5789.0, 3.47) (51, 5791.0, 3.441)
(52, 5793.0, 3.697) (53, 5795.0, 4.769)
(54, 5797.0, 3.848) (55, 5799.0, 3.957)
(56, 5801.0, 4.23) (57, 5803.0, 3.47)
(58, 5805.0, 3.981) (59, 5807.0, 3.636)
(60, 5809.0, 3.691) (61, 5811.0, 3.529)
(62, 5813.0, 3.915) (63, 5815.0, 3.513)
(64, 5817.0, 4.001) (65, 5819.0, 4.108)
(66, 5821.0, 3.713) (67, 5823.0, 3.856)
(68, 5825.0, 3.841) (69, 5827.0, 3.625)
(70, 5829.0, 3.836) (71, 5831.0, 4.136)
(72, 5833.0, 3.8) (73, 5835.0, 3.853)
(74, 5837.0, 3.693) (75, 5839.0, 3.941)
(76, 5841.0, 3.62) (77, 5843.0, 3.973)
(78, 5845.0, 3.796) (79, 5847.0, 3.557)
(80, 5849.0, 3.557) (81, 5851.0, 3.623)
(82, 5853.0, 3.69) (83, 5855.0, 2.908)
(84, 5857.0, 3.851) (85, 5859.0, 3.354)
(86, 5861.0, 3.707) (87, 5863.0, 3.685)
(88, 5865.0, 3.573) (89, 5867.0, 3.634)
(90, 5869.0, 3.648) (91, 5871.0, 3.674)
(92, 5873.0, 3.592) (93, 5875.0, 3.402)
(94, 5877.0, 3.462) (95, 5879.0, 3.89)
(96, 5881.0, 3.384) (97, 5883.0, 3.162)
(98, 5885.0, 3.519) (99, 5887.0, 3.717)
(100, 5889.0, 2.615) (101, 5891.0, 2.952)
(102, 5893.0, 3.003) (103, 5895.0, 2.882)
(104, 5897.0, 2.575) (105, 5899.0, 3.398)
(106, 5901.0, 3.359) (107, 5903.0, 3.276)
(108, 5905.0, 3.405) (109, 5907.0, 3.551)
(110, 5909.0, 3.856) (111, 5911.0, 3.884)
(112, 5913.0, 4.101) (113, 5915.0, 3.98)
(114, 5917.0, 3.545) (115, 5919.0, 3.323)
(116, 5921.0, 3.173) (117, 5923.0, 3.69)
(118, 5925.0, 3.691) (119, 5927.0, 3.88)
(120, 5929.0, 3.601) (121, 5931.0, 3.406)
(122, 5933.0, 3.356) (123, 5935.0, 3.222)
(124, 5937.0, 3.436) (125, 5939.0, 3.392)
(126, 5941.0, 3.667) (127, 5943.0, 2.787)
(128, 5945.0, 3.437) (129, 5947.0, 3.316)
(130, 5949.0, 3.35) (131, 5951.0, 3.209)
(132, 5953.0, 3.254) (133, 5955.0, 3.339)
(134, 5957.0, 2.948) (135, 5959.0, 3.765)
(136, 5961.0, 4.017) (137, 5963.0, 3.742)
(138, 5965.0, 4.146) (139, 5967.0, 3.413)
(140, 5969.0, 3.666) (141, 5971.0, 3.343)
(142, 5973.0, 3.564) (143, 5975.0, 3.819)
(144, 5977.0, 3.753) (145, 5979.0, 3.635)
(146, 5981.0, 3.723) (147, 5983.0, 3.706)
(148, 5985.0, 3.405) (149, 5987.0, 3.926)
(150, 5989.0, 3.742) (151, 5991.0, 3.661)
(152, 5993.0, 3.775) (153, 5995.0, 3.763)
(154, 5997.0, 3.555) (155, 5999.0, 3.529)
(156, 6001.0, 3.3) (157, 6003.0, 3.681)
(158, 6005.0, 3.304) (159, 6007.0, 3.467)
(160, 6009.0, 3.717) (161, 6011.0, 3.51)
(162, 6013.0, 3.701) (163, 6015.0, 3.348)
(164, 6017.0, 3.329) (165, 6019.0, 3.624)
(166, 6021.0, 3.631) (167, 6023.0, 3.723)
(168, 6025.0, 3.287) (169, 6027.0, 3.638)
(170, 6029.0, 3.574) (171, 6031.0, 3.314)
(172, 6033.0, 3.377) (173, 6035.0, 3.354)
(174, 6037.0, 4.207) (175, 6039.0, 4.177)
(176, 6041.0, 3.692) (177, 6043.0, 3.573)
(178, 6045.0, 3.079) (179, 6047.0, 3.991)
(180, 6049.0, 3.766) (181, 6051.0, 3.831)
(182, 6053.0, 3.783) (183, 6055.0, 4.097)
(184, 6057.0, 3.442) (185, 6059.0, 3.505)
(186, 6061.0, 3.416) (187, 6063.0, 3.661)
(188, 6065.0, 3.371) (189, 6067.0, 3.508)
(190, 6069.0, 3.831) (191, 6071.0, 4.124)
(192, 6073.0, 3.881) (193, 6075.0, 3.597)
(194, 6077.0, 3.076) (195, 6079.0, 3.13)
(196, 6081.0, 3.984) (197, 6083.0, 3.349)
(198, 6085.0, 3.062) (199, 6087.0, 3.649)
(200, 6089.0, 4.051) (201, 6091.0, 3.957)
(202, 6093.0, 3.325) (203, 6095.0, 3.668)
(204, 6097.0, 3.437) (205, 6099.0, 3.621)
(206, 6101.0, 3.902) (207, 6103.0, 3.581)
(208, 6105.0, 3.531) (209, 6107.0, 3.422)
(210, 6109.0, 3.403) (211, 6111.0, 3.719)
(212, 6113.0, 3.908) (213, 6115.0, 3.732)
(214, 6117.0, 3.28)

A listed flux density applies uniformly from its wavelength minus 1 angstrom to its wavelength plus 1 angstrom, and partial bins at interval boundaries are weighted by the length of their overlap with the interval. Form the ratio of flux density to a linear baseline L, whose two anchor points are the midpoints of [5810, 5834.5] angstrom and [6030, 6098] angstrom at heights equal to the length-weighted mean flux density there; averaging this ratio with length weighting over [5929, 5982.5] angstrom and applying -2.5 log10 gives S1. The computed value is 0.07 mag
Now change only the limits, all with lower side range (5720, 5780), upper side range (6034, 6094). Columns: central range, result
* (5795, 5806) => -0.101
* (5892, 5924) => 0.060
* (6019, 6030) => 0.021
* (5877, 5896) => 0.121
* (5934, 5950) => 0.097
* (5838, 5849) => -0.038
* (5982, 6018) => 0.019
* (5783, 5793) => 0.016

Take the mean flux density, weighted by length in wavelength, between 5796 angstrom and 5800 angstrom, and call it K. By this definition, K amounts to 3.9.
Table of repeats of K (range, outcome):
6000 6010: 3.49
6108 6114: 3.68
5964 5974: 3.63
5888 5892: 2.78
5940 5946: 3.3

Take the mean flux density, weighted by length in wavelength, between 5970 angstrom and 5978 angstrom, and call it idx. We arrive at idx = 3.62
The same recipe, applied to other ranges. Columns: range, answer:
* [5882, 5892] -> 3.19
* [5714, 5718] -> 4.1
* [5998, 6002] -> 3.41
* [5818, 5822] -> 3.91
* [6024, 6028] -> 3.46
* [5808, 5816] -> 3.66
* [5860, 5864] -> 3.7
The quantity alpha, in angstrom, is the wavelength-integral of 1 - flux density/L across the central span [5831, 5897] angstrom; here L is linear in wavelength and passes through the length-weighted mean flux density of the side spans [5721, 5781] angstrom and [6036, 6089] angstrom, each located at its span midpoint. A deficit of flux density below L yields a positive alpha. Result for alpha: 2.01 angstrom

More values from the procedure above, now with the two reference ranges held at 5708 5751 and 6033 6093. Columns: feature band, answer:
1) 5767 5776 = 0.48 angstrom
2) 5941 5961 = 1.81 angstrom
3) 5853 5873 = 0.50 angstrom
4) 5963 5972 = 0.00 angstrom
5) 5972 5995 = -0.31 angstrom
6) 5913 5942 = 0.88 angstrom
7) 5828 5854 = -0.81 angstrom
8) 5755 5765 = 0.20 angstrom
